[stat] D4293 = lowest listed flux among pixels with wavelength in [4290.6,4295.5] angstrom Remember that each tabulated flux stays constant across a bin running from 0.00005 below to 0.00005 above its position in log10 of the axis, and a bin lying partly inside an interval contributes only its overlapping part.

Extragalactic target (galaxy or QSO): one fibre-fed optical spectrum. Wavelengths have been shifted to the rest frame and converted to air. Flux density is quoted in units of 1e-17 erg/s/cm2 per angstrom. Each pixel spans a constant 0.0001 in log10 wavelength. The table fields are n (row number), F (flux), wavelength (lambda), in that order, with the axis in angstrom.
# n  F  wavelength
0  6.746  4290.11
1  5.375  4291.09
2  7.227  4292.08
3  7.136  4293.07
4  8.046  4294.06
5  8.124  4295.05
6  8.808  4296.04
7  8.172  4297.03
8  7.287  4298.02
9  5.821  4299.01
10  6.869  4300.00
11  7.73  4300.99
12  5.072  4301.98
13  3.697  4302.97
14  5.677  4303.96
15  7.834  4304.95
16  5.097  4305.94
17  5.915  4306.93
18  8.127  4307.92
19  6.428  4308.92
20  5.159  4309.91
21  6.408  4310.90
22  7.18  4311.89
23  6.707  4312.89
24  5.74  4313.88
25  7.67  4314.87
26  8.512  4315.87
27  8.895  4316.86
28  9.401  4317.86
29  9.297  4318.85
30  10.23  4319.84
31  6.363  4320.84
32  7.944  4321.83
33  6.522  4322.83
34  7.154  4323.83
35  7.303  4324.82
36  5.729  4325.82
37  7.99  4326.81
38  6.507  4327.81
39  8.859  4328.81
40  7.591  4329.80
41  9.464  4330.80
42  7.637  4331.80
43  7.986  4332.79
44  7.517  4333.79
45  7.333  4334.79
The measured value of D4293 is 5.375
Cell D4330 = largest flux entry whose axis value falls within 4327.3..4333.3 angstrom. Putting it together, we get 9.464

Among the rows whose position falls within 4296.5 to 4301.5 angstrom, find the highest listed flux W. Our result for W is 8.172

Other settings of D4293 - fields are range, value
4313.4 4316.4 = 5.74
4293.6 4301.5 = 5.821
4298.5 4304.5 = 3.697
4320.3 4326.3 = 5.729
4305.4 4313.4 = 5.097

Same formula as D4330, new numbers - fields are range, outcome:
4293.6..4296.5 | 8.808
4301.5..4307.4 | 7.834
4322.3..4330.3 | 8.859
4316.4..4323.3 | 10.23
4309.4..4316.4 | 8.512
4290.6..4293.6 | 7.227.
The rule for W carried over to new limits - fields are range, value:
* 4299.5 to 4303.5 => 7.73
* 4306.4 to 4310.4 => 8.127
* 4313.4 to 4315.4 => 7.67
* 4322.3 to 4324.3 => 7.154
